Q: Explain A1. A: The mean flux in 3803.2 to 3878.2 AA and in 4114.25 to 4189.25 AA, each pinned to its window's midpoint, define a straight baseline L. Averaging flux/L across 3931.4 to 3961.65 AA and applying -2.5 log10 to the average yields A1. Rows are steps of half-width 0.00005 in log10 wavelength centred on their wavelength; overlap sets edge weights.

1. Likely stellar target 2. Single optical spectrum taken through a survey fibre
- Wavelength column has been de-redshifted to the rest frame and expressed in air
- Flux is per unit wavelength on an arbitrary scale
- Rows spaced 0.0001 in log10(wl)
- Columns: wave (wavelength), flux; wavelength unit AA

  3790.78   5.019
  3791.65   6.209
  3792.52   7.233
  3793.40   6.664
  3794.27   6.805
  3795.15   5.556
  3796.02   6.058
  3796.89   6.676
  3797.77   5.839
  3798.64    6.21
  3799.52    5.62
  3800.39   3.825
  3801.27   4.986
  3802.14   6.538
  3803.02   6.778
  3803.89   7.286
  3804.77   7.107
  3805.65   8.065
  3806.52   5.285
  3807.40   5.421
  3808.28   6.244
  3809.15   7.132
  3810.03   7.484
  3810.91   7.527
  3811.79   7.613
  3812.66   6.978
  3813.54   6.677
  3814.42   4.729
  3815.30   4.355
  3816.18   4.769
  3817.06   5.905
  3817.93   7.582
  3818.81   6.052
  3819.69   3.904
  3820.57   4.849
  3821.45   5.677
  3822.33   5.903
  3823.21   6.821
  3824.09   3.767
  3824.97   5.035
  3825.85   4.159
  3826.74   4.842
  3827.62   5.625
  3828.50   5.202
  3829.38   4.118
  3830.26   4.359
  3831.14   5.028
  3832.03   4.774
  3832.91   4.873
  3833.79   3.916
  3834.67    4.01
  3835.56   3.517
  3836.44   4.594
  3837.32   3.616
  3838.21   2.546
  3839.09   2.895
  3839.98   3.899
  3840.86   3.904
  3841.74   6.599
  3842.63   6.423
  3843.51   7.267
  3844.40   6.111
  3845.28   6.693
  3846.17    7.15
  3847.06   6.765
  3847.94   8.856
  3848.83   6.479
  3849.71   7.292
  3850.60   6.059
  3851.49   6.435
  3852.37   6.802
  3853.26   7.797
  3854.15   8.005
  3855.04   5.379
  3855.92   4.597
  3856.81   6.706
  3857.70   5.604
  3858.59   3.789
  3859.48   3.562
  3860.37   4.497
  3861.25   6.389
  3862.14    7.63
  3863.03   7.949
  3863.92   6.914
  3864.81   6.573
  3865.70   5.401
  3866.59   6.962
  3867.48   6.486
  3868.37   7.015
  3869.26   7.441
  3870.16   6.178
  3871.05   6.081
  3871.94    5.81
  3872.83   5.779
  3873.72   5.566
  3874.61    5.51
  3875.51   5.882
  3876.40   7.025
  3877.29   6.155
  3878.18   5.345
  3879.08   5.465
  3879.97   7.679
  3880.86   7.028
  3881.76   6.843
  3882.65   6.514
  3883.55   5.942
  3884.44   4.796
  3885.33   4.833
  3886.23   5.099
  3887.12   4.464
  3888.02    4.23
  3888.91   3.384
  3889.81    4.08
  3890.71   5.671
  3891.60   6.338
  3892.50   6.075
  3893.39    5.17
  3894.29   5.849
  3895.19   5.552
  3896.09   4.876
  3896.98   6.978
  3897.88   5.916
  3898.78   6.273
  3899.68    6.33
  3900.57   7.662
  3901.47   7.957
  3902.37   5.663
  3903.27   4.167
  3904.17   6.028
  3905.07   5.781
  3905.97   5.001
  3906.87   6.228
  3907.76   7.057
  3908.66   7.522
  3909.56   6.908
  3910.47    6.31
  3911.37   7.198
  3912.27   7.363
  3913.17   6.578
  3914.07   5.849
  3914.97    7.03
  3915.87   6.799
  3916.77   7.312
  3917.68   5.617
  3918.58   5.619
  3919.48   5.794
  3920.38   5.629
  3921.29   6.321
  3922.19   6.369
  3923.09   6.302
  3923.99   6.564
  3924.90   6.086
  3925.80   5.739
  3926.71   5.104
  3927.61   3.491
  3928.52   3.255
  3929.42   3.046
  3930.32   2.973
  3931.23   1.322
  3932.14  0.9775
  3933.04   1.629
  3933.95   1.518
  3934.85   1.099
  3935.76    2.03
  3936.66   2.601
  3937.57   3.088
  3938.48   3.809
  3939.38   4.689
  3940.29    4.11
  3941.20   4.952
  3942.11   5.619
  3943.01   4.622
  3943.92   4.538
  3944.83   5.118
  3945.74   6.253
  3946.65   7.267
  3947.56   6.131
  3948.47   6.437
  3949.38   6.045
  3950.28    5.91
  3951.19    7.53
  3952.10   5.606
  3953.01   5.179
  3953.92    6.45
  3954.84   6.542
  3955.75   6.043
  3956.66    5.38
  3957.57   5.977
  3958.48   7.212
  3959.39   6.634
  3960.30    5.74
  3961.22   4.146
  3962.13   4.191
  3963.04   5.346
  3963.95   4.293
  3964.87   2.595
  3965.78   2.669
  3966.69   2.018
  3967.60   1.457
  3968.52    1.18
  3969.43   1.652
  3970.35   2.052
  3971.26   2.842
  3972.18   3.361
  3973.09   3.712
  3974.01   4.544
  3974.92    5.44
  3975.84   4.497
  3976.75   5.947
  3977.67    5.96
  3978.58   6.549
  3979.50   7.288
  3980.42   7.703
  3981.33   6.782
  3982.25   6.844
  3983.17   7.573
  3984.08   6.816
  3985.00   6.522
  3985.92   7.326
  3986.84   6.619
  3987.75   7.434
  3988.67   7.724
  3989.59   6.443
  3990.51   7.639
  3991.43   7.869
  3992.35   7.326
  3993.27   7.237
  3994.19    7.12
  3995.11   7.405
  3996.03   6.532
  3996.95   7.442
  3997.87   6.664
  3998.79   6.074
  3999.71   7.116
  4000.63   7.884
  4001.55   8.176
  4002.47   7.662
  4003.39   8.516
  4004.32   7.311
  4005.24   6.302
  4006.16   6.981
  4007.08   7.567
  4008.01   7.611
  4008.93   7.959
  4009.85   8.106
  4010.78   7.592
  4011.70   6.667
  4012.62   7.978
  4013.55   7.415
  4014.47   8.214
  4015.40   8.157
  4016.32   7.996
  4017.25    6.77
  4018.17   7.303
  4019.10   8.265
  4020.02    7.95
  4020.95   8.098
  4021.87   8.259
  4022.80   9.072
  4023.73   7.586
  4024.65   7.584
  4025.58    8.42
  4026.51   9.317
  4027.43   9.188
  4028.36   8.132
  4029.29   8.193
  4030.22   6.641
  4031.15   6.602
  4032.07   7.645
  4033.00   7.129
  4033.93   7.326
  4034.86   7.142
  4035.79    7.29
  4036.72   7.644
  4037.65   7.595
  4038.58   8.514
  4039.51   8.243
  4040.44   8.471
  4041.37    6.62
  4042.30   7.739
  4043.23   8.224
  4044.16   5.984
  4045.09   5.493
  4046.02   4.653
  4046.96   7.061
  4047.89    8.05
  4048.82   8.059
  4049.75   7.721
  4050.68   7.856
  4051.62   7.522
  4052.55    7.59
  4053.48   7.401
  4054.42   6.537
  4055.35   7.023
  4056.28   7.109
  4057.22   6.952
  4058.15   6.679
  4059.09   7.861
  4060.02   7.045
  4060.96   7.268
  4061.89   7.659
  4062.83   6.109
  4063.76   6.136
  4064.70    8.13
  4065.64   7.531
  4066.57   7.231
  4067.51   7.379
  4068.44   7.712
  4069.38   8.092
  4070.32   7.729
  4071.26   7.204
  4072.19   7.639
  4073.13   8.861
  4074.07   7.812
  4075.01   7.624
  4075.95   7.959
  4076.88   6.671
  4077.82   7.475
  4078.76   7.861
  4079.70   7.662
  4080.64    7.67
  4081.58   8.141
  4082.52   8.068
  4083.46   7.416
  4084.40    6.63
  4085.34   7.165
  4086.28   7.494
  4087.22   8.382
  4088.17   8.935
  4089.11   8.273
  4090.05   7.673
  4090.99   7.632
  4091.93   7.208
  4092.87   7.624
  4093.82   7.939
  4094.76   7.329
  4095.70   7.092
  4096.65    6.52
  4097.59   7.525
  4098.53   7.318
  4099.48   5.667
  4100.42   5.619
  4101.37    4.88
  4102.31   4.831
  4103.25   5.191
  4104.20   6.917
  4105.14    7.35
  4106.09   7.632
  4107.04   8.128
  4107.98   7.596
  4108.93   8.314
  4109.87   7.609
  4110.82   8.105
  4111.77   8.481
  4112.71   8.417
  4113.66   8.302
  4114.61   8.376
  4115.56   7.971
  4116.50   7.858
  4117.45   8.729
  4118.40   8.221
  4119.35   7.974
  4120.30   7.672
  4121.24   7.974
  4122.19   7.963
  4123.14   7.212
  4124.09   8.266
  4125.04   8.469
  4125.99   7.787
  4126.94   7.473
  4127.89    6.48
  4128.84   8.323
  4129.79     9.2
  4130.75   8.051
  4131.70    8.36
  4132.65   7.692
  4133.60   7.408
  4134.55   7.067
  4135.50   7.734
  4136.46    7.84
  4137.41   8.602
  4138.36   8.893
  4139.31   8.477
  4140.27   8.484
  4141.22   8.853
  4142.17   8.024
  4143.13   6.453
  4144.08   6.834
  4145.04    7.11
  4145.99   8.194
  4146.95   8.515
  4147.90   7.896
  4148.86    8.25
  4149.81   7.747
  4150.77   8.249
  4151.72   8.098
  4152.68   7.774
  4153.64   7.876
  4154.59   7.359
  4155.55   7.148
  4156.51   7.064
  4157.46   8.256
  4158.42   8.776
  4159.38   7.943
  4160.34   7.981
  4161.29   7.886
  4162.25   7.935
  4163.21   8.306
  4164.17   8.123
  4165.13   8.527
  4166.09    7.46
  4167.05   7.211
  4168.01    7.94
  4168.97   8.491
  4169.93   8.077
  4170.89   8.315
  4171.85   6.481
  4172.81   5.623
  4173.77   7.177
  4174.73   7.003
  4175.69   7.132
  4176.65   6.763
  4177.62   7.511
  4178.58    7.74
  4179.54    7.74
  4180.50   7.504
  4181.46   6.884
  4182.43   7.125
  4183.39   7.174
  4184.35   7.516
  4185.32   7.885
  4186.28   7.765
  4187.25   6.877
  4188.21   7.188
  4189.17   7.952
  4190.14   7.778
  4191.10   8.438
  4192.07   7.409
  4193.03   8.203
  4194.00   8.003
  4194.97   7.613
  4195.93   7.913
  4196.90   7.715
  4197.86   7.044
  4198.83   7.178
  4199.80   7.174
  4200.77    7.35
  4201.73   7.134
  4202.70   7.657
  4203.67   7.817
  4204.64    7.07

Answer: 0.32 mag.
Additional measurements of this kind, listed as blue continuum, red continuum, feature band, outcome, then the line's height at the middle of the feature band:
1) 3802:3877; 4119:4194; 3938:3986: 0.26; 6.58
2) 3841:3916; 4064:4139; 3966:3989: 0.31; 6.82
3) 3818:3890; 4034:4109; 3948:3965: 0.13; 6.43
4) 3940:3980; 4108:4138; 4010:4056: -0.20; 6.31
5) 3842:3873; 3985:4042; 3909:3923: 0.07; 6.86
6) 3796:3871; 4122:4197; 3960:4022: 0.08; 6.75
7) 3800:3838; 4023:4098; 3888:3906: 0.08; 6.14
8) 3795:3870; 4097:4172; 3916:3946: 0.42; 6.44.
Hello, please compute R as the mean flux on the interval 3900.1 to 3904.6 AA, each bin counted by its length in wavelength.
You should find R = 6.3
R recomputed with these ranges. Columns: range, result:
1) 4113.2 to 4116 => 8.2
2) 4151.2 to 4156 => 7.66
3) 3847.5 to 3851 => 7.19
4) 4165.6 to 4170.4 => 7.83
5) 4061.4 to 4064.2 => 6.66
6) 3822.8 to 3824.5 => 5.3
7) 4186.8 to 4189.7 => 7.36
